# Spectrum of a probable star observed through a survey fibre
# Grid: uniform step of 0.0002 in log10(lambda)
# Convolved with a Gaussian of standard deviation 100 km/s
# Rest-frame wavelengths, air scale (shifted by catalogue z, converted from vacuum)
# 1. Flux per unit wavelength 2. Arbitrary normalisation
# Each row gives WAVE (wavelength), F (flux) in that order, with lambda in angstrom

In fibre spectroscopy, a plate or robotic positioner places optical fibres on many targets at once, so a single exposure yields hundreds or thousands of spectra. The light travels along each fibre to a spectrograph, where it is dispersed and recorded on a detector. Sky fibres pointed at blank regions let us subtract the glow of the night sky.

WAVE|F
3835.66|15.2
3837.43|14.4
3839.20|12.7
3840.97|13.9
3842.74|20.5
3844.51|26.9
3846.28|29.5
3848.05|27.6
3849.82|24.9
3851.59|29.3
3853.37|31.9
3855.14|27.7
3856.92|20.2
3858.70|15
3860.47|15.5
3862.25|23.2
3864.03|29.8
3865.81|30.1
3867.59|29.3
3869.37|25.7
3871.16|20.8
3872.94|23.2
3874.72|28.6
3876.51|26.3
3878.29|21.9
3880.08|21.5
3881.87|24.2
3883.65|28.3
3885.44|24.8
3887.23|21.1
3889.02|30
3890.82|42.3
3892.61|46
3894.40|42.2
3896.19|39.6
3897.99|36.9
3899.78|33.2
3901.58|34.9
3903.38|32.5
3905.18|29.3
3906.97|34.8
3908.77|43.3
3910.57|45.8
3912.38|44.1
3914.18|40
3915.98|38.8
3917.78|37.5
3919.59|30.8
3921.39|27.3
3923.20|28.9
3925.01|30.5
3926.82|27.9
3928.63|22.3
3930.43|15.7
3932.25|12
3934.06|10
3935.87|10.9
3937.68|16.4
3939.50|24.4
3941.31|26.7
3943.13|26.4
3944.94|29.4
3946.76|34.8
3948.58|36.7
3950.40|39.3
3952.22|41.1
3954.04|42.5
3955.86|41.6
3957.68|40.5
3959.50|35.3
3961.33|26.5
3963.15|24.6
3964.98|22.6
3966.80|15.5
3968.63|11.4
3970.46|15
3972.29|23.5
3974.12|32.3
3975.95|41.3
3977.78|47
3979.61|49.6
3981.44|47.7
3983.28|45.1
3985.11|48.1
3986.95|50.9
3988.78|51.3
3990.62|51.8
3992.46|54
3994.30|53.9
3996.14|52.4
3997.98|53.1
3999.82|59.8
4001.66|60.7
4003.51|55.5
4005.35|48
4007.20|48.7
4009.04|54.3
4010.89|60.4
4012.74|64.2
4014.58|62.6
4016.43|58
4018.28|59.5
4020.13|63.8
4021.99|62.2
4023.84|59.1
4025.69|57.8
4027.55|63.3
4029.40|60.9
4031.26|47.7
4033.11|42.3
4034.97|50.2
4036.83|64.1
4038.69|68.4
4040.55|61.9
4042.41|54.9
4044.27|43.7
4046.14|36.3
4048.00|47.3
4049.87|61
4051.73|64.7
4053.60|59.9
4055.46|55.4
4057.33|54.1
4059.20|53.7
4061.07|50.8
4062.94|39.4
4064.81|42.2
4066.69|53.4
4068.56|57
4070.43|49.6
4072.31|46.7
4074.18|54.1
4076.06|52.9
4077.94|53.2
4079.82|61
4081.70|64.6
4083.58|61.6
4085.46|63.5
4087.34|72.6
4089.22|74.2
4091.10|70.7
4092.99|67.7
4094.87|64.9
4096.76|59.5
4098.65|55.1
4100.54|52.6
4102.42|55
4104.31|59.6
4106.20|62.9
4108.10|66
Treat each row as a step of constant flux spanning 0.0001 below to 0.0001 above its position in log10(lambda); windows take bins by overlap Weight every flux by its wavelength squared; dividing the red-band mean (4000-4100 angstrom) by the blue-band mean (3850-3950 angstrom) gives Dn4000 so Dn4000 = 2.14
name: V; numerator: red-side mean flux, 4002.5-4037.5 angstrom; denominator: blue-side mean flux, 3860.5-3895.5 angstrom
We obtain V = 2.0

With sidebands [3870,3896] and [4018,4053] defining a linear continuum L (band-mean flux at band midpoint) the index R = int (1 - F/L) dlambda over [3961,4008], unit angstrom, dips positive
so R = 5.47 angstrom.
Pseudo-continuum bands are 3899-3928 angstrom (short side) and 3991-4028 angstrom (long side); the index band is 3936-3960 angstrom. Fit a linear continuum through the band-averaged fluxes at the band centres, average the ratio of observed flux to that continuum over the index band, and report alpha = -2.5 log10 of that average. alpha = 0.30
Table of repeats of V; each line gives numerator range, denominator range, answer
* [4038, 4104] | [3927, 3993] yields 1.76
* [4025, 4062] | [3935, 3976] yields 1.93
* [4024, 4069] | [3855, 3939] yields 1.89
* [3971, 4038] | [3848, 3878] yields 2.10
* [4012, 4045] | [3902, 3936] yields 1.93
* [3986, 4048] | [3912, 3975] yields 1.99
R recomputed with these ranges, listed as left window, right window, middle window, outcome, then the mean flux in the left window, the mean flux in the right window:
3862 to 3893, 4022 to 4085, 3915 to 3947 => 9.52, 27.4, 54.5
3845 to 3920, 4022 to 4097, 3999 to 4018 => -3.13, 30.5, 56.7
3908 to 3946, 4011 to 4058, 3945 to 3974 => 4.82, 28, 57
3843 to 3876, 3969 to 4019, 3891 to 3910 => -2.86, 25.4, 49.5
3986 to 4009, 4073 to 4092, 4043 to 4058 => 1.61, 53.4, 62.6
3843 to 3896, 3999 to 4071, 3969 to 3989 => 2.67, 27.3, 55.3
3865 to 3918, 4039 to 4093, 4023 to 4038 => -1.34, 32.5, 56.1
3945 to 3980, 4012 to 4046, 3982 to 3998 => -3.08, 32.4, 57.5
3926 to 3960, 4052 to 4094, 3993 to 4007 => -4.65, 28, 57.4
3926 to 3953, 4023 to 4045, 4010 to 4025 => -3.08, 24.9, 56.3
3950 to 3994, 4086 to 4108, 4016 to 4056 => -4.64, 37.7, 63.3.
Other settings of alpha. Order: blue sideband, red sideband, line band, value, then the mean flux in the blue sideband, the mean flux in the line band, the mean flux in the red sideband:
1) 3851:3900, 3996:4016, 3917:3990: 0.41 mag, 28.1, 31.1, 56.5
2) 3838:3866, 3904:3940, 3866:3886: 0.00 mag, 23.4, 25.1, 28.6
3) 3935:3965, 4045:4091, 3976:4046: -0.25 mag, 30.8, 54.7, 55.6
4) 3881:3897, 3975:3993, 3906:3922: -0.03 mag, 33.2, 38.2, 48.5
